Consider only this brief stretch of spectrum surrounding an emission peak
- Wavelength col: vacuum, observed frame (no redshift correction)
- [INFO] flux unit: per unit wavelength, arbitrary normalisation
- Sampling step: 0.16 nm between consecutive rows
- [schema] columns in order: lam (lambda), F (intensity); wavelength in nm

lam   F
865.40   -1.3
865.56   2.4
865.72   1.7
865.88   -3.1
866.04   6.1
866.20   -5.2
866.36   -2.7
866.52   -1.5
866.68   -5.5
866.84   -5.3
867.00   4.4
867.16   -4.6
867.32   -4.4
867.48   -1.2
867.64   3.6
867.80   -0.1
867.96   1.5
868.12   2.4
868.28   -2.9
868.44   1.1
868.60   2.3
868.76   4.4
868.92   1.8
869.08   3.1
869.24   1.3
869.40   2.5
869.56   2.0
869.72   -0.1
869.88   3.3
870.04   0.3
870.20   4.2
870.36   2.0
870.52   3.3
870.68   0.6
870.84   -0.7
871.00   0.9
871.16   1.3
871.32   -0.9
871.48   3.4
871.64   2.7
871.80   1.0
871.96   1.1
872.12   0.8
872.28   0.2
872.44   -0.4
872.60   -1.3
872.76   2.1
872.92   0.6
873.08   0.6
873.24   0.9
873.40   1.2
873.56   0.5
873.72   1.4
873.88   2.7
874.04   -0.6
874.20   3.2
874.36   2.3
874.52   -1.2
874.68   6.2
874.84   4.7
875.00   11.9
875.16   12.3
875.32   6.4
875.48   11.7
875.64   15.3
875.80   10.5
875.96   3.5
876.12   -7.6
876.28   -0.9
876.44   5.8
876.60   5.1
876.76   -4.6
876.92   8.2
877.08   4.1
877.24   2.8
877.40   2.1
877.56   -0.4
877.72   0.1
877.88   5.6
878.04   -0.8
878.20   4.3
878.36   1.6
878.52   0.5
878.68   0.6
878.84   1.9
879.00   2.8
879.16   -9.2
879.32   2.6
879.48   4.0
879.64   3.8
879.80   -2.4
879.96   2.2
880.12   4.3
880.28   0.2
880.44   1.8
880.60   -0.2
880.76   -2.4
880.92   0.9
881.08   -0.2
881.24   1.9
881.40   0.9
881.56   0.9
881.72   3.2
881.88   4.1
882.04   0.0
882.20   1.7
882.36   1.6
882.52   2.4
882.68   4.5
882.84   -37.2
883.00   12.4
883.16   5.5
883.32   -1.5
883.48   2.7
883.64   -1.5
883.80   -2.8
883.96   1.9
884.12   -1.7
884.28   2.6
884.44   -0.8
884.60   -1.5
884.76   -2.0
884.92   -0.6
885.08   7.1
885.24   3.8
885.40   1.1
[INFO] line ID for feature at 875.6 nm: [O II]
